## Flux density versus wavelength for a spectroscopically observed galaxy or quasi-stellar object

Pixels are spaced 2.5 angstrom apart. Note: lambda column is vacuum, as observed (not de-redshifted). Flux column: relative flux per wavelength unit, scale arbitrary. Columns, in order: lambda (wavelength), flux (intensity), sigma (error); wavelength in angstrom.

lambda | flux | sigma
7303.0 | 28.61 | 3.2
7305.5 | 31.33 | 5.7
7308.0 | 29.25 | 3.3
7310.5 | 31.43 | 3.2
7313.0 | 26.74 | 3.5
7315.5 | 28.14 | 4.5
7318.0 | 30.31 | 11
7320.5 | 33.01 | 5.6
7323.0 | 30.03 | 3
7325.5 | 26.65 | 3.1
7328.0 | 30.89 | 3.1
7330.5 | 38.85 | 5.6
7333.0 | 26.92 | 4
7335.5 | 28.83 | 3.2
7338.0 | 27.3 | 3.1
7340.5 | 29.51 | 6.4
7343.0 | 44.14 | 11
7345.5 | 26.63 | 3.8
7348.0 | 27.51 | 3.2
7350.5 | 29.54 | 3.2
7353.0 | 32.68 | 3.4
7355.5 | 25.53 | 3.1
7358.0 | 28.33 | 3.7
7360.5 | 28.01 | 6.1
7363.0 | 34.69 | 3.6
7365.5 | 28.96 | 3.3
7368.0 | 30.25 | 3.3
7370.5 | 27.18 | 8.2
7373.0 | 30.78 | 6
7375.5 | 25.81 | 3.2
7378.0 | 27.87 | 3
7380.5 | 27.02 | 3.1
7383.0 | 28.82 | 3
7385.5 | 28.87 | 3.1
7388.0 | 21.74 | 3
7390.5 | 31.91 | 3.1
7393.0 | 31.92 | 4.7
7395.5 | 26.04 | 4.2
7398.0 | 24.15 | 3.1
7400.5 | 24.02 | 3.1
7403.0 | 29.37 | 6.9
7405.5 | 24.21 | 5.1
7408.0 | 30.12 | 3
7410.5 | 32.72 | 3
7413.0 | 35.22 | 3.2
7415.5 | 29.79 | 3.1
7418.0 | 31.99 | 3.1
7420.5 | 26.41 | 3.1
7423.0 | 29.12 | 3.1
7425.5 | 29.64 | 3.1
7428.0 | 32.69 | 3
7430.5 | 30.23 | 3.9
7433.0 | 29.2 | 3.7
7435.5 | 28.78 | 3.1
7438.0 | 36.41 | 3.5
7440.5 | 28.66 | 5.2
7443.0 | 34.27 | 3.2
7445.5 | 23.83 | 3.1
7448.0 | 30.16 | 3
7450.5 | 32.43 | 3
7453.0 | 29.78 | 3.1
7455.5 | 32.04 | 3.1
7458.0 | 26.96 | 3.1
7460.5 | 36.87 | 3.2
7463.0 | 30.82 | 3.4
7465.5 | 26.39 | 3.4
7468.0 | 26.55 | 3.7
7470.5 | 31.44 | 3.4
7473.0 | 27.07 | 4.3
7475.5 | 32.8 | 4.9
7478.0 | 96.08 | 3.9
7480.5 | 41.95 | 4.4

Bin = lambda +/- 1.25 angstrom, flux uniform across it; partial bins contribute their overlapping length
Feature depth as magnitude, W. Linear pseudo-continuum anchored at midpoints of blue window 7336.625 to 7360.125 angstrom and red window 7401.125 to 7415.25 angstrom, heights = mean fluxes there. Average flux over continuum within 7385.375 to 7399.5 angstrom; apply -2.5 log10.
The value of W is 0.10 mag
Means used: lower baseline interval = 30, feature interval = 27.3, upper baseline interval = 30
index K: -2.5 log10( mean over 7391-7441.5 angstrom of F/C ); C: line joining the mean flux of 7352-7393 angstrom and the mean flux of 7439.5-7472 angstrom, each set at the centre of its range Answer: -0.01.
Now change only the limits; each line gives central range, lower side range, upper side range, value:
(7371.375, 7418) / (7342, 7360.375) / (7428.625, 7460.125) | 0.07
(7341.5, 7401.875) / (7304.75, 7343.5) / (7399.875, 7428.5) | 0.05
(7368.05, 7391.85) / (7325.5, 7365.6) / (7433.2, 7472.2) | 0.09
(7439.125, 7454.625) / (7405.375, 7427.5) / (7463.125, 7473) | -0.03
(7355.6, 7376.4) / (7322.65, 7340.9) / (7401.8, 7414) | 0.03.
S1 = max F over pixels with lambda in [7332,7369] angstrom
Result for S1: 44.14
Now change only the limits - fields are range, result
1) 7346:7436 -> 35.22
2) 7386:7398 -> 31.92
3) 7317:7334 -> 38.85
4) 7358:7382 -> 34.69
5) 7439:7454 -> 34.27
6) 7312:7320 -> 30.31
